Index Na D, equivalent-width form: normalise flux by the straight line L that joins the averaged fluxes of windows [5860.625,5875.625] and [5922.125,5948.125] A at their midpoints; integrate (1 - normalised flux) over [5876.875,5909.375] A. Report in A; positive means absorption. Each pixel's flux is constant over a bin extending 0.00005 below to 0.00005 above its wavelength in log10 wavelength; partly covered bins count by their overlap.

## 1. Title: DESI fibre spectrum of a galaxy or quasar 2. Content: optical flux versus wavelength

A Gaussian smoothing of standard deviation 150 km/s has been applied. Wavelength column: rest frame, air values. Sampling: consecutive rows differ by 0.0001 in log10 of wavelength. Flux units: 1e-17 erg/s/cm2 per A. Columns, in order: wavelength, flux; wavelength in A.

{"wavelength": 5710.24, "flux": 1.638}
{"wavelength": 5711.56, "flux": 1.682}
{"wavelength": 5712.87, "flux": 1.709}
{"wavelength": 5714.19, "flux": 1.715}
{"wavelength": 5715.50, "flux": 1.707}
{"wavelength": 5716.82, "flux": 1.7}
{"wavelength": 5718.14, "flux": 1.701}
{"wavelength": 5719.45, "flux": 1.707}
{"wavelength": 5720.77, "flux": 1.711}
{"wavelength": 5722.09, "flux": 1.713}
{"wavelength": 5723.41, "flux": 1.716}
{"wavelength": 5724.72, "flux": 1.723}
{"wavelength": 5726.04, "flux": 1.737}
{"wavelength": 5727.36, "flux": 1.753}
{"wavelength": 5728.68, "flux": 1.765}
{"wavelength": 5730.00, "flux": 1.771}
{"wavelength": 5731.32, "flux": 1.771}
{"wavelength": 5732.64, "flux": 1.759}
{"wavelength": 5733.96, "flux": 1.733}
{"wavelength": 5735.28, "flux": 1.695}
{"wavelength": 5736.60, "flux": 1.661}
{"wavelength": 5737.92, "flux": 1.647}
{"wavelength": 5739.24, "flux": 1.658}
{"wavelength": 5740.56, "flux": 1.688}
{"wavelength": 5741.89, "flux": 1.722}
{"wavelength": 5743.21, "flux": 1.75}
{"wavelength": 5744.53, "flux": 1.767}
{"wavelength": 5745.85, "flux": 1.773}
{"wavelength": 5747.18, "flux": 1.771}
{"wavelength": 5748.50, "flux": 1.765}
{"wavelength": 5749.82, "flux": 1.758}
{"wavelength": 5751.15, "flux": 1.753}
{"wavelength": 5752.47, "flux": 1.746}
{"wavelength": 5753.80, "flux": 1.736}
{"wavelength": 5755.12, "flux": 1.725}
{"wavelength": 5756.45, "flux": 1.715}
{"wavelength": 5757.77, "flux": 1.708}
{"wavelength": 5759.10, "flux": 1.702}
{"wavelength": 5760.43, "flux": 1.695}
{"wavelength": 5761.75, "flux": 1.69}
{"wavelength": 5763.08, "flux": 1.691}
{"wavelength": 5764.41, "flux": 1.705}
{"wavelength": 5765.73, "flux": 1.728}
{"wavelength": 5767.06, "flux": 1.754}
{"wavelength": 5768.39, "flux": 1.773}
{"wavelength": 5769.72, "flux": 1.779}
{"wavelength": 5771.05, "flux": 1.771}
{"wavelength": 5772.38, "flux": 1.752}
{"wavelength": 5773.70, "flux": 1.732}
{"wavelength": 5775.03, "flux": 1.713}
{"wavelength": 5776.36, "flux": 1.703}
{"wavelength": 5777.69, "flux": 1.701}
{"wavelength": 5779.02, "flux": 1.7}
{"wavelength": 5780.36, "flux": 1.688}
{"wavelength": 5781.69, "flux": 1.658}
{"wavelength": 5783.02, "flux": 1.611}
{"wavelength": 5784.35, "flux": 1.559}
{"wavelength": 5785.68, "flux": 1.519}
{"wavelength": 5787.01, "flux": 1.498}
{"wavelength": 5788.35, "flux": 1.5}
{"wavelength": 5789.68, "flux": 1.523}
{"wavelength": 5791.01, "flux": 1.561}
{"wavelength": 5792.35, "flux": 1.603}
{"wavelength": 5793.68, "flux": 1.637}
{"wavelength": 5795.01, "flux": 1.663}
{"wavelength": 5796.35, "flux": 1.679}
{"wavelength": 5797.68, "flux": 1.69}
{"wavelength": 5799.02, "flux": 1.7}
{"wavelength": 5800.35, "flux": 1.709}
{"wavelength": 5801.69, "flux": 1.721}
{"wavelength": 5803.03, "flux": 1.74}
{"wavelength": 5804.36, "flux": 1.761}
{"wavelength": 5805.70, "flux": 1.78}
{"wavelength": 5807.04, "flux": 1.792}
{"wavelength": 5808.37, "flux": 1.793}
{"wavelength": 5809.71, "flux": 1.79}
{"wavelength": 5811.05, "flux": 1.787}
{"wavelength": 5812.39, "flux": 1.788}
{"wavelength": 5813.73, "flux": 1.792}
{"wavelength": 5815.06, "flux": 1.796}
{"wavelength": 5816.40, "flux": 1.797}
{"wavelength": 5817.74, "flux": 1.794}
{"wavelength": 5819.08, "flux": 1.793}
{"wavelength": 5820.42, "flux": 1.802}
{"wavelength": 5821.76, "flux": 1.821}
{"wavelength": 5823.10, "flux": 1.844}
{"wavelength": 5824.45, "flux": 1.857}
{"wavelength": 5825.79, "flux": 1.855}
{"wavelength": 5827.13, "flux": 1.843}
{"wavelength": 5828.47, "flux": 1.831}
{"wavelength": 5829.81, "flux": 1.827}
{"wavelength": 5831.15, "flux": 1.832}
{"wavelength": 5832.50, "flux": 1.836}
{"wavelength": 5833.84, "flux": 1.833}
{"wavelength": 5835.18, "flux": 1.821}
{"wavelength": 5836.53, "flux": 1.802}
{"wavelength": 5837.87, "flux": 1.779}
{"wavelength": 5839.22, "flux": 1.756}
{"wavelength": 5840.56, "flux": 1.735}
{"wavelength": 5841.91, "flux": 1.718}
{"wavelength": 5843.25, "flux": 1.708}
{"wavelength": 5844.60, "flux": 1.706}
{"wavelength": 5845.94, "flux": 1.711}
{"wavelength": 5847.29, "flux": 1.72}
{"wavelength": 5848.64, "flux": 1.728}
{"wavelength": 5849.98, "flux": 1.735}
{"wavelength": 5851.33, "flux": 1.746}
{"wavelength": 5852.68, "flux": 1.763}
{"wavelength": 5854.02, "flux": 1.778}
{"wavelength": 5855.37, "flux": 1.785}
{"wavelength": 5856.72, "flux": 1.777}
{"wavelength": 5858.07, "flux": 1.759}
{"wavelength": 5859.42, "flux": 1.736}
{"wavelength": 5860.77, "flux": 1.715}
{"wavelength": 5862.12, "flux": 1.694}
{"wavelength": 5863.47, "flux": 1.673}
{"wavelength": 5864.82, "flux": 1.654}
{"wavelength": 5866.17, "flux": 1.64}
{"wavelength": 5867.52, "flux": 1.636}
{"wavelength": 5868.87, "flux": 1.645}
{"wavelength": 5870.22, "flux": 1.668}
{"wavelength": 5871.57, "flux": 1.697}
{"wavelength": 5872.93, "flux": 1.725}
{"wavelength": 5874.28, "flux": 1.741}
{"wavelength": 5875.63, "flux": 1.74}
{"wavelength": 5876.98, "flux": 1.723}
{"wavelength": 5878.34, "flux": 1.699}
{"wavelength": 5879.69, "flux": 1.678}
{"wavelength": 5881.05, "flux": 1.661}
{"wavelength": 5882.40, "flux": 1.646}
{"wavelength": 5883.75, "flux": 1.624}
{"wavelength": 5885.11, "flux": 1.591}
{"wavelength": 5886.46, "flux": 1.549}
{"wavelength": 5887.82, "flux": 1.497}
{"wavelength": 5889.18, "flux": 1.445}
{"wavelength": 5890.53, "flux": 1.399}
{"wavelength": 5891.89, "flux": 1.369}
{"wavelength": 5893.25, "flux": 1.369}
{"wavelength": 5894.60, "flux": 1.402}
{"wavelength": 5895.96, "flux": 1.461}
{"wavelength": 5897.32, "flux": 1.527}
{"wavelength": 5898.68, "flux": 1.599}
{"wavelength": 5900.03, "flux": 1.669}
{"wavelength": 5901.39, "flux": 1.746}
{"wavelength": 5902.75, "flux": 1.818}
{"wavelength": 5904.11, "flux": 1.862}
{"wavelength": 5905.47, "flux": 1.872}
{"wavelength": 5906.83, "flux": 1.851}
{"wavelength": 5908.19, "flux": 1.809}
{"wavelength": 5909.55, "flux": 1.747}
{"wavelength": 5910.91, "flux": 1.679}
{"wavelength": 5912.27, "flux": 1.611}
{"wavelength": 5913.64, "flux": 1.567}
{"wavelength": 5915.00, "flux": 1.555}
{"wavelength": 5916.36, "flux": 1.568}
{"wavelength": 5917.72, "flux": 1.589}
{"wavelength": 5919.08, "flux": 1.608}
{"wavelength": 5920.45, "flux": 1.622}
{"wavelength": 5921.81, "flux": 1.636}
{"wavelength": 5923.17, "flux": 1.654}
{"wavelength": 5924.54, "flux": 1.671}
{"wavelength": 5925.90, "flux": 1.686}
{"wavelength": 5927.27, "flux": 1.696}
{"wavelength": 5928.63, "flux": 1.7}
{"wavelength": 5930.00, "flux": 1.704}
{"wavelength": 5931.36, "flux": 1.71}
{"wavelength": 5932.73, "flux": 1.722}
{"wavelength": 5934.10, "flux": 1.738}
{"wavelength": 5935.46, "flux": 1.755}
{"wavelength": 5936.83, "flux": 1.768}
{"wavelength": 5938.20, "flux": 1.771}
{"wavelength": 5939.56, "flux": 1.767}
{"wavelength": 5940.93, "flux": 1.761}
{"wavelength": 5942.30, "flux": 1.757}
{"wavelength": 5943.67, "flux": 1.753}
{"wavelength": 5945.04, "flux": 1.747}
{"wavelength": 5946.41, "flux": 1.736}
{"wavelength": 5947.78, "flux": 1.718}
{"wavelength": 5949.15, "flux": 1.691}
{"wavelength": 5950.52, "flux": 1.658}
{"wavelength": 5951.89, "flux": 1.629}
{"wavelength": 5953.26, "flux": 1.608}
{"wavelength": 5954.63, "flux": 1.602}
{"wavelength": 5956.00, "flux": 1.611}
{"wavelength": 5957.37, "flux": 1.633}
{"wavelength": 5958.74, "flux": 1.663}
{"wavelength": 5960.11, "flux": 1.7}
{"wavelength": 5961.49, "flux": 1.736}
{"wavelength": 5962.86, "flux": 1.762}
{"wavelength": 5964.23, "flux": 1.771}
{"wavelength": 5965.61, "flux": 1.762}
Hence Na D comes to 1.5 A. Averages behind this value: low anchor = 1.68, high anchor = 1.73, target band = 1.62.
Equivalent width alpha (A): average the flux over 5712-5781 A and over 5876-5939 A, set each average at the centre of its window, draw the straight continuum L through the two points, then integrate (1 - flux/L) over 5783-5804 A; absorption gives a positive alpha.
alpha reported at 1.0 A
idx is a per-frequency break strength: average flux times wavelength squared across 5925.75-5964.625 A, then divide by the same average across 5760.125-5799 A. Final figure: 1.1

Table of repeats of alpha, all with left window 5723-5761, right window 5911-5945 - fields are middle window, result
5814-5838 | -1.57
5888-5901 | 1.64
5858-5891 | 0.93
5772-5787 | 0.55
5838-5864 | -0.50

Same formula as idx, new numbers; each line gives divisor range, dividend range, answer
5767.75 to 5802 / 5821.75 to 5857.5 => 1.09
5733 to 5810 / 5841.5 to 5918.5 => 1.02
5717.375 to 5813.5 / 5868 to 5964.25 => 1.03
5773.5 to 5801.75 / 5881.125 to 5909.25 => 1.02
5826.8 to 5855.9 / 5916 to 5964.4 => 0.99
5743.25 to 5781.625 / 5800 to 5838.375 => 1.06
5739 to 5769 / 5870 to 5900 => 0.96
